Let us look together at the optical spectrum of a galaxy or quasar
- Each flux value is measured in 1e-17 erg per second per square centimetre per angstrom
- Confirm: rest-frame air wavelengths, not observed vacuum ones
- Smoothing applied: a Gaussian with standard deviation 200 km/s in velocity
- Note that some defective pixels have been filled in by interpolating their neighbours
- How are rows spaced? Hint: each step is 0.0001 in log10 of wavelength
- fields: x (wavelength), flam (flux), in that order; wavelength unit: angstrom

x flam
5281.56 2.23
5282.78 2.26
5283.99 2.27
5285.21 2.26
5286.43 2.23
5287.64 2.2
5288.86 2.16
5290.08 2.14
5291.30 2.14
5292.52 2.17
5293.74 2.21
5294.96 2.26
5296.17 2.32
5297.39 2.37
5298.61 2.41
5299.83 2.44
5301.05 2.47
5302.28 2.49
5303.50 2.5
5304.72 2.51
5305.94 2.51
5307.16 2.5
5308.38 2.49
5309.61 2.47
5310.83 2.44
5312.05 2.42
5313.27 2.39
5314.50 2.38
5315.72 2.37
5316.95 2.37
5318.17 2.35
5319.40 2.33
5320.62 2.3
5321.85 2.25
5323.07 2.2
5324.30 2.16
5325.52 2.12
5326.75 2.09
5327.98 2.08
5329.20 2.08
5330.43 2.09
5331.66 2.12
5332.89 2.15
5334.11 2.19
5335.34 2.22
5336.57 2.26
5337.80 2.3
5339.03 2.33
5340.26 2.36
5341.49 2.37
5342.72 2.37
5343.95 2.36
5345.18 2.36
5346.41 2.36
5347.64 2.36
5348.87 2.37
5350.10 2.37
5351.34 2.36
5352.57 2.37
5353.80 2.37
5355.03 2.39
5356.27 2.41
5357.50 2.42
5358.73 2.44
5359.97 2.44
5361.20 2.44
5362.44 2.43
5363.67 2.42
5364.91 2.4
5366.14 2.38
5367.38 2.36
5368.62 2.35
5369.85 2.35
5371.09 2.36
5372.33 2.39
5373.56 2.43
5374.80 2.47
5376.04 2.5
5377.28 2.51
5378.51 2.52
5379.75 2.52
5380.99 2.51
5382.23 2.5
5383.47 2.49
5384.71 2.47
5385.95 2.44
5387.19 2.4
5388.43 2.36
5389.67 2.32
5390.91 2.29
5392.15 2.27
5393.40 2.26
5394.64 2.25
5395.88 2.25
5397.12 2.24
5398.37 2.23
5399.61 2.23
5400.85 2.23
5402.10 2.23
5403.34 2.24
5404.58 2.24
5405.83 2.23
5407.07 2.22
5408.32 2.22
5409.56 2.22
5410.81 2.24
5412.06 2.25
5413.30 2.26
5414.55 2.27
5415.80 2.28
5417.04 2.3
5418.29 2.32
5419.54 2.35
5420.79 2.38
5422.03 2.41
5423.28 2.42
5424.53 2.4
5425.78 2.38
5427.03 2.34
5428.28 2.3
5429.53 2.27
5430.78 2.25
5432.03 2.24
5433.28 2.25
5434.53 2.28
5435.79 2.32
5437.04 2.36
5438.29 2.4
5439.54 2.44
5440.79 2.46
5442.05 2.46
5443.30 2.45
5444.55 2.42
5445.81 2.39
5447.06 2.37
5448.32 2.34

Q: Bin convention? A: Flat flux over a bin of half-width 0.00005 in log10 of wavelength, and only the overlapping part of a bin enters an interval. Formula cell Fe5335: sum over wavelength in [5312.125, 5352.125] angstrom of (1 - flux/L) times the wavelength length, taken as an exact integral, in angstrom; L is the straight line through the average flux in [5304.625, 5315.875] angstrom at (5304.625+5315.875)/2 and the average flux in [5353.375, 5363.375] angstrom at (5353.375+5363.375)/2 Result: 2.6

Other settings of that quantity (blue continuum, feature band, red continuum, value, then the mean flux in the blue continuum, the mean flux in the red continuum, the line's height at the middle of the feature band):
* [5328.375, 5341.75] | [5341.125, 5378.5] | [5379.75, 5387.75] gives -0.83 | 2.22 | 2.47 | 2.35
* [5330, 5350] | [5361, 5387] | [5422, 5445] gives -1.39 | 2.29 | 2.36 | 2.32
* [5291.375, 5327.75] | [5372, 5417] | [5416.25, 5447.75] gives 0.44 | 2.35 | 2.36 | 2.36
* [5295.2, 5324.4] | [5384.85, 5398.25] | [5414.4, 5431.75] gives 0.23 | 2.4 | 2.33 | 2.35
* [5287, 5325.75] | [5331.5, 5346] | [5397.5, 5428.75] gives 0.22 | 2.34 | 2.29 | 2.32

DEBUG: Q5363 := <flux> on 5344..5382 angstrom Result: 2.41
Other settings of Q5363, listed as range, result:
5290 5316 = 2.39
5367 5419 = 2.33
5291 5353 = 2.32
